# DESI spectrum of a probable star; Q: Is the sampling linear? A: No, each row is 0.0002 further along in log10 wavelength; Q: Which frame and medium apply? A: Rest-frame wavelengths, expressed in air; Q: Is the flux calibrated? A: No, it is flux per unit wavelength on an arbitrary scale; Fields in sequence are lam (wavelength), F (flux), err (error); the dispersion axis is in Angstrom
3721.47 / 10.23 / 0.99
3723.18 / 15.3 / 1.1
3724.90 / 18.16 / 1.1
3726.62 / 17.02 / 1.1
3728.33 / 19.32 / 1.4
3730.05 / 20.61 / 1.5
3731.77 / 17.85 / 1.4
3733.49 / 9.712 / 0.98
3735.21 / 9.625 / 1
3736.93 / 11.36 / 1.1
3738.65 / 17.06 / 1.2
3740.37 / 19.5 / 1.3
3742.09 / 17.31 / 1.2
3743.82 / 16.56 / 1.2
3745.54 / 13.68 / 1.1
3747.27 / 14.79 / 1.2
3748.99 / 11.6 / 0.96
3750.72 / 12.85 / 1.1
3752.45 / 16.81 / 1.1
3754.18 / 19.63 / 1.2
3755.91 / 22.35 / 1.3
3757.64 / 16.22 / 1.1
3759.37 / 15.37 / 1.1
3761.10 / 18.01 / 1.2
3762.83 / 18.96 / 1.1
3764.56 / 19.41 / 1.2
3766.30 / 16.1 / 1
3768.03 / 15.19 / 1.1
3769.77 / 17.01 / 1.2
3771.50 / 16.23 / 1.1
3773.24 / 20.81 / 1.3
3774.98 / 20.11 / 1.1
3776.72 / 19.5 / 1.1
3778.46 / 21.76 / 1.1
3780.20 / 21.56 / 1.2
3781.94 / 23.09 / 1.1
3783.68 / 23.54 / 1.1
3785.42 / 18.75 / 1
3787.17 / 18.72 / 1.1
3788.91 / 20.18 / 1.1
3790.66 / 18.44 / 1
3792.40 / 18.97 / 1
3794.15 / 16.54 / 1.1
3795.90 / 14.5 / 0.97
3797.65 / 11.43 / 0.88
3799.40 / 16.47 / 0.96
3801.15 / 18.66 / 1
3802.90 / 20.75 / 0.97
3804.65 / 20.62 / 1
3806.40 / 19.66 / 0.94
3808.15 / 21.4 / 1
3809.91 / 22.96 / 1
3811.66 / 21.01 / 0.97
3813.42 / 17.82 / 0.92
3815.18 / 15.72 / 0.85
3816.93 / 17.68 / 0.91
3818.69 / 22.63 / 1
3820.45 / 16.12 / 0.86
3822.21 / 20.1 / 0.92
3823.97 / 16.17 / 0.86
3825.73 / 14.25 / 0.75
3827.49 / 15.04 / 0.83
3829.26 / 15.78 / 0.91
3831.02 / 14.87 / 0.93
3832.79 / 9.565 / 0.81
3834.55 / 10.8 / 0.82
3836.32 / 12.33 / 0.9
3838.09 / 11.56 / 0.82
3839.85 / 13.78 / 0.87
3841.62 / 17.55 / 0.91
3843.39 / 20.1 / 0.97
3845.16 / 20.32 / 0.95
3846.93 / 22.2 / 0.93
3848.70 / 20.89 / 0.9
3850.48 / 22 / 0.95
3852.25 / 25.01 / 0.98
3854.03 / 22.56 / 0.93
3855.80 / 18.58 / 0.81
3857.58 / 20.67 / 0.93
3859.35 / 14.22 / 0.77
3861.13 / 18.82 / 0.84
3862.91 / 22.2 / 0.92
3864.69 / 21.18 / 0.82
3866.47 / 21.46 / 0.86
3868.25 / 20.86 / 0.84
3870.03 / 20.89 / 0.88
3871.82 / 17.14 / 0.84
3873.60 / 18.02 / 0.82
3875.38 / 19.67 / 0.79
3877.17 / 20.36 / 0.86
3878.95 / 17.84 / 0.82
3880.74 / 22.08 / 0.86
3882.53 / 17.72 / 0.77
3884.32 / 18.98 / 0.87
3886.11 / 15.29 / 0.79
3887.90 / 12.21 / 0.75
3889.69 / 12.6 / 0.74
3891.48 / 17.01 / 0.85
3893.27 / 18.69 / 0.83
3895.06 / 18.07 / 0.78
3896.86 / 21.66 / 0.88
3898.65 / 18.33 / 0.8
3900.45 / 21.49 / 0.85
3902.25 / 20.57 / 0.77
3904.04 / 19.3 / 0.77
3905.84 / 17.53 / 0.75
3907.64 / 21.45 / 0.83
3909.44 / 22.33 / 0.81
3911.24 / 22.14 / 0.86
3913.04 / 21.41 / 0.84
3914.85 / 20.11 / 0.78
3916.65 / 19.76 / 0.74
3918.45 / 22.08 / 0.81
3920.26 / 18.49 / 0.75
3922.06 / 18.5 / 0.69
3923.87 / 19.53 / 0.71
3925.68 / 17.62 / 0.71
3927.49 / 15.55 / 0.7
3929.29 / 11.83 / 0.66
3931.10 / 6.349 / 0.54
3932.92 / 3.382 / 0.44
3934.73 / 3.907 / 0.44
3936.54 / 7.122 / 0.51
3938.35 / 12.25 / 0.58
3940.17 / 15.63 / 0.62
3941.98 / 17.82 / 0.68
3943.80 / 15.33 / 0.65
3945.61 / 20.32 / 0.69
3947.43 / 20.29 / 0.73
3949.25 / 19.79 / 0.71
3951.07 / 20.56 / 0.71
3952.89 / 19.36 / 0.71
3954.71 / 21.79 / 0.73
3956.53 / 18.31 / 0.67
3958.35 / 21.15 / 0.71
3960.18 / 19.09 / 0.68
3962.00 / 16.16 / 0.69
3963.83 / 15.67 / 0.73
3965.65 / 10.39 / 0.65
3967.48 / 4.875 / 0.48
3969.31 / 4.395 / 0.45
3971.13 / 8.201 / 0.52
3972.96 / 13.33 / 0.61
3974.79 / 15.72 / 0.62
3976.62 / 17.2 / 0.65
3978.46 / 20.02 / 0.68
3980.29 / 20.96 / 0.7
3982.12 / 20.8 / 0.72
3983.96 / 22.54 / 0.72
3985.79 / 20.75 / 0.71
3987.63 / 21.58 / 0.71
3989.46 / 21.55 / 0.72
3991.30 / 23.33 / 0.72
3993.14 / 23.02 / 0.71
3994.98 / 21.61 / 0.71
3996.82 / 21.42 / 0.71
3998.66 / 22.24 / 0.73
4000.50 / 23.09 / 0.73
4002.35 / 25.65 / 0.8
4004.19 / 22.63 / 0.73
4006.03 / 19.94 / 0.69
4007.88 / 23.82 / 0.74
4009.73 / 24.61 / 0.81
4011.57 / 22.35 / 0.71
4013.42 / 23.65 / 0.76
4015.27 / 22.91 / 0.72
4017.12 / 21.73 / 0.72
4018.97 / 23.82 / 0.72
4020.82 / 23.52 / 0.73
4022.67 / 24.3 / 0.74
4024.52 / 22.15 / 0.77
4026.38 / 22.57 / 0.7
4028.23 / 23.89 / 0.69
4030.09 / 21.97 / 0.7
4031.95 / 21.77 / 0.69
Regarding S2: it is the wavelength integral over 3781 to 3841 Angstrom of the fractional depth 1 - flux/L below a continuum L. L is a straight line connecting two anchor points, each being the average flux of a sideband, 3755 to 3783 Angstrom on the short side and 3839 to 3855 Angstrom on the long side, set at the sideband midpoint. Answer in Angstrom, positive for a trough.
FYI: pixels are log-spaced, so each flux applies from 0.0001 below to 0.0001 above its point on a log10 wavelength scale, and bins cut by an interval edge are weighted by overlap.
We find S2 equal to 7.18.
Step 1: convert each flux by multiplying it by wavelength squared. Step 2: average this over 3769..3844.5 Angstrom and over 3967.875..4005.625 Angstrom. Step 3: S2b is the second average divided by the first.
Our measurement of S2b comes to 1.19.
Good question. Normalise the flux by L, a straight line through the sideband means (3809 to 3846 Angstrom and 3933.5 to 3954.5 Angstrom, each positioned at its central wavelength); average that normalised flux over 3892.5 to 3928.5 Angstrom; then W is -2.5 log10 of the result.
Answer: -0.23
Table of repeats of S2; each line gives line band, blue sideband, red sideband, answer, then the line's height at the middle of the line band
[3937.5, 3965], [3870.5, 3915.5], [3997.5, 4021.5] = 3.7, 21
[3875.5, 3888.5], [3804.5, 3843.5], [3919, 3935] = -2.8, 14.8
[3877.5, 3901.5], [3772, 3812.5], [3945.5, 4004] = 1.4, 19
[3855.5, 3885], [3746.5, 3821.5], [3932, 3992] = -3.7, 17.3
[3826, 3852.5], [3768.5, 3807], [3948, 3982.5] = 2.3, 18.1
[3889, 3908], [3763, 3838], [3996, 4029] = 1.4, 20.2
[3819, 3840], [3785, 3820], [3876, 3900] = 4.5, 18.4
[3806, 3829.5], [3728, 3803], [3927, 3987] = -2.2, 16.8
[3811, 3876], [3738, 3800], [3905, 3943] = -4.7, 16.9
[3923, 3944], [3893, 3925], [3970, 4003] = 8.4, 20.1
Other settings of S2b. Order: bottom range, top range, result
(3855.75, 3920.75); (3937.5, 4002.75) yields 0.99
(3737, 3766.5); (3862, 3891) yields 1.19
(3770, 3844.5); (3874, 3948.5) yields 1.02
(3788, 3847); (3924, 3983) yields 0.93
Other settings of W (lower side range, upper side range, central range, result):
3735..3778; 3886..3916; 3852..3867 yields -0.111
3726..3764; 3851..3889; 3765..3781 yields -0.109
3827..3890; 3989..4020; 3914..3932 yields 0.182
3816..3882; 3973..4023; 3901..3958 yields 0.174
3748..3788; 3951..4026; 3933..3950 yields 0.350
